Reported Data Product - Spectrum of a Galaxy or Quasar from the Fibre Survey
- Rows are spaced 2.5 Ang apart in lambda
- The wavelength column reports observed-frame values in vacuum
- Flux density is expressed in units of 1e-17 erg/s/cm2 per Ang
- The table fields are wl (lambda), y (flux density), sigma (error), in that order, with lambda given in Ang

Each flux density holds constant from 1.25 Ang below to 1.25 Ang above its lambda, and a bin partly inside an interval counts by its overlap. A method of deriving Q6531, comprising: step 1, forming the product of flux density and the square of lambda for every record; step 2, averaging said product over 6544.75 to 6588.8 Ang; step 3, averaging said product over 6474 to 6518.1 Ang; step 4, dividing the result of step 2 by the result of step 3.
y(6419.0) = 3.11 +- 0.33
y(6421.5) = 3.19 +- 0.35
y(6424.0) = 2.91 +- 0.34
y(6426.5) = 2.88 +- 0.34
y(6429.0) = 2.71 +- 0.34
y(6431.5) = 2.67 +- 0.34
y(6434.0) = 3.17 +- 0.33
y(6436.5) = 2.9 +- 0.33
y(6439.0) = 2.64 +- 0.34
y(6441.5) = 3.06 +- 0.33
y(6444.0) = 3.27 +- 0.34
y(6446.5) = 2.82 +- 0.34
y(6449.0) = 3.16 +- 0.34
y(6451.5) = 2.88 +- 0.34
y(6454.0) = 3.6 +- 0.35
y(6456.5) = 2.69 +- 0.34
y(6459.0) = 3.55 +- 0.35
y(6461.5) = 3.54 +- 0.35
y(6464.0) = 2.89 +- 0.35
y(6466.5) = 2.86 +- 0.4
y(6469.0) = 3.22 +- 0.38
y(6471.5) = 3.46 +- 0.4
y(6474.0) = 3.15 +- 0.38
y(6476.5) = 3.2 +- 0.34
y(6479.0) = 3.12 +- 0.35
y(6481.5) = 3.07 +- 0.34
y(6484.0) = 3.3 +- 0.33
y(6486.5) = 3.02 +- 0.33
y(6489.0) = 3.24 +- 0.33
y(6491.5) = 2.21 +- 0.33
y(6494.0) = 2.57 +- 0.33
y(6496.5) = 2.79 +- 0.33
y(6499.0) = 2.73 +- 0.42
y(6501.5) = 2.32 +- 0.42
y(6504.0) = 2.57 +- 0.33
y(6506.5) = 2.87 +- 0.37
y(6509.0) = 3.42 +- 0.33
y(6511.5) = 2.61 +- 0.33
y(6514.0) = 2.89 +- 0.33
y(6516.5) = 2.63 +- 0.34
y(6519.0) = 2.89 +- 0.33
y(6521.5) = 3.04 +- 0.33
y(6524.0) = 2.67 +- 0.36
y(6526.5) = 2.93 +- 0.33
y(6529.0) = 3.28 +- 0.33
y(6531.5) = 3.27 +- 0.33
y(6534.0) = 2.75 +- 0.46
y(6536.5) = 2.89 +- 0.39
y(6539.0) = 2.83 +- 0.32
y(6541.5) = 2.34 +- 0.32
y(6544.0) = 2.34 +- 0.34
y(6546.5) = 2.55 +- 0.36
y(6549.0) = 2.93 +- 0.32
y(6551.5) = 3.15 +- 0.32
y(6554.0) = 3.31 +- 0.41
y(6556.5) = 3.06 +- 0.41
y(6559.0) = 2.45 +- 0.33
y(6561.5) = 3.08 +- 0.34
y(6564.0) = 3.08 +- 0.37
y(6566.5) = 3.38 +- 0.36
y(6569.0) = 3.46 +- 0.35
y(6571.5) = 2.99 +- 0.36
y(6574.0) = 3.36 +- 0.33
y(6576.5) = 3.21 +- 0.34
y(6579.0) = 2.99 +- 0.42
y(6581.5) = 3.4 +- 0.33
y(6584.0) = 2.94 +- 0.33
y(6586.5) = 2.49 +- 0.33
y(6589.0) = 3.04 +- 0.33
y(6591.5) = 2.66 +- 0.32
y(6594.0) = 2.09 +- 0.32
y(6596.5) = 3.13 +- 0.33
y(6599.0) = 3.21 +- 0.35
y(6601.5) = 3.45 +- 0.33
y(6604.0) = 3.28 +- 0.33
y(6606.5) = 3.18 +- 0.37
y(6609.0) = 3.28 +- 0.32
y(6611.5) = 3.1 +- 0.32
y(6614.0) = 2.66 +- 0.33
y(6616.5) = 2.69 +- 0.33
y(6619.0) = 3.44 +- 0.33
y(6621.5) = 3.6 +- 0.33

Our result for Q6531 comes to 1.1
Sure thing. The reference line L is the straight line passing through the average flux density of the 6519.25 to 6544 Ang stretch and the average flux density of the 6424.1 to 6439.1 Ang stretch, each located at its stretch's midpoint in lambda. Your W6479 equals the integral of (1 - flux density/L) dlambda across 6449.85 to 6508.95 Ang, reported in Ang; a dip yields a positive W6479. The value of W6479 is -3.1 Ang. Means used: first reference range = 2.85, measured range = 3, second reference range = 2.86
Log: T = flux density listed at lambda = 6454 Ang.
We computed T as 3.6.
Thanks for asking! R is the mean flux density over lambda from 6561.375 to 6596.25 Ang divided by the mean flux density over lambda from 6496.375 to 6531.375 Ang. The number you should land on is 1.06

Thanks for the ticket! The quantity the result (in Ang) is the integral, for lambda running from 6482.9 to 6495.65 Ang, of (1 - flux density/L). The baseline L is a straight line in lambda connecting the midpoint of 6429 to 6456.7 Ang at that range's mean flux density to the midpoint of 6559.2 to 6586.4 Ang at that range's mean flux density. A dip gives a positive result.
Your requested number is 0.7 Ang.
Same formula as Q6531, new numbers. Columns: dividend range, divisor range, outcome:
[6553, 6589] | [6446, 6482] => 1.01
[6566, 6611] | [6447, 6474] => 1.01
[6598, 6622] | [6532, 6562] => 1.15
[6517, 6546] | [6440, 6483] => 0.92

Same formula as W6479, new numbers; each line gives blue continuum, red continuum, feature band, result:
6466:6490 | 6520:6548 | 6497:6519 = 1.6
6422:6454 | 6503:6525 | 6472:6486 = -1.3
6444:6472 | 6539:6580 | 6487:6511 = 2.6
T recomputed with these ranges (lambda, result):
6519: 2.89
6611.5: 3.1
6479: 3.12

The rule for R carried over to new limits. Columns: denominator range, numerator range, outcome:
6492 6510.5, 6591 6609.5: 1.11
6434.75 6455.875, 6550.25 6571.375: 1.03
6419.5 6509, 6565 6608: 1.03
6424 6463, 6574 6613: 1.00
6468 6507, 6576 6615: 1.03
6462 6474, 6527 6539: 0.96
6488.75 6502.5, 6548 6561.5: 1.15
